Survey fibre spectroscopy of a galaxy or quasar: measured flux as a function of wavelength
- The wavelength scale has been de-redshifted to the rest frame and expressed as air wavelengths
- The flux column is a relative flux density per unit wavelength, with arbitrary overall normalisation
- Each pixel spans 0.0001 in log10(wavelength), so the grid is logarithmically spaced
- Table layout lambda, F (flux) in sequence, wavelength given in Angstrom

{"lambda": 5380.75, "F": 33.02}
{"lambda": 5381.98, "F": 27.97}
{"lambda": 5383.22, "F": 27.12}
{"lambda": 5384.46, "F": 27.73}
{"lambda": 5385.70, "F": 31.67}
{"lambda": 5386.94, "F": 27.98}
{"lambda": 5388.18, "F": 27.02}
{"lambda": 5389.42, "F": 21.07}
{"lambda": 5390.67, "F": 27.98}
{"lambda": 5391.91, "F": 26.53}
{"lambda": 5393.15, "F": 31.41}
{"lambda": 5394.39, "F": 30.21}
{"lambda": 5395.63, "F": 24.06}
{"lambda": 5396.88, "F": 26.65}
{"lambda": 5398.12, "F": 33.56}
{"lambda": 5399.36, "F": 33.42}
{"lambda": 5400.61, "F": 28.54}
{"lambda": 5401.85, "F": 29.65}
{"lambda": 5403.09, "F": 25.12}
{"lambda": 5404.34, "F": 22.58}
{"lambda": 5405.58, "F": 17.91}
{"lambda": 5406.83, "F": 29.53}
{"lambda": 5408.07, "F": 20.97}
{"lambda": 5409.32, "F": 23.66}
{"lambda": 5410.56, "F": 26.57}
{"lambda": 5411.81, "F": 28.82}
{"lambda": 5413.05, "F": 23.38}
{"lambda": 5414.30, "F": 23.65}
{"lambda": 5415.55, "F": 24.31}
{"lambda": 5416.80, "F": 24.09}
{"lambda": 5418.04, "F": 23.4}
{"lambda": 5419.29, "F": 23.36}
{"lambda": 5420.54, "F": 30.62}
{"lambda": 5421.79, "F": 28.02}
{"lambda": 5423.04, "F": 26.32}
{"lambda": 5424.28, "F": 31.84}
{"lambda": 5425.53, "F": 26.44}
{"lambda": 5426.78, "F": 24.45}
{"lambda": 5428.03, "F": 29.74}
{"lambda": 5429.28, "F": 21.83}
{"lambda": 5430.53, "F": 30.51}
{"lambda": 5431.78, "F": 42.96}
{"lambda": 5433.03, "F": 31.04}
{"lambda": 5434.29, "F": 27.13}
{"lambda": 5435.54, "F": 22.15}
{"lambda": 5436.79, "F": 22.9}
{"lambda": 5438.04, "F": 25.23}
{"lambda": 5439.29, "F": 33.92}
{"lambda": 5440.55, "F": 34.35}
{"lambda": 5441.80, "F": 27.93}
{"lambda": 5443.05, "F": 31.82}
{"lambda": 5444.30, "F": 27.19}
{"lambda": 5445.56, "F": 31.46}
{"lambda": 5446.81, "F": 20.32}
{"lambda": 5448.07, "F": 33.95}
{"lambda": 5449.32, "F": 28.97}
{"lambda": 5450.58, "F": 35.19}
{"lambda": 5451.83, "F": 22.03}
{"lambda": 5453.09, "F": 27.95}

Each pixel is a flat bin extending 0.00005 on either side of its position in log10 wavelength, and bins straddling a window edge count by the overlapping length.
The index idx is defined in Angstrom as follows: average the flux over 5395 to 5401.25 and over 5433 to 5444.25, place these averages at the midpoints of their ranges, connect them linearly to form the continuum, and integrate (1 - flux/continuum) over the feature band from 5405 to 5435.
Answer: 2.1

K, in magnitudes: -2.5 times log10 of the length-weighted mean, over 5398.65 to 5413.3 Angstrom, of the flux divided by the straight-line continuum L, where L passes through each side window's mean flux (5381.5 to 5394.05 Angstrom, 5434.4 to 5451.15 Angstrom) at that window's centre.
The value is 0.08 mag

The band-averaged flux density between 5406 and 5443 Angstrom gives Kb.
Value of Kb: 27.2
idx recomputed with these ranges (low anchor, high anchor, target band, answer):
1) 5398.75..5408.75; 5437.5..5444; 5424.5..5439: 0.7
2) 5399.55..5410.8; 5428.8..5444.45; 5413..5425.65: 0.5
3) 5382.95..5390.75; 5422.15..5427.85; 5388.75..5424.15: 1.3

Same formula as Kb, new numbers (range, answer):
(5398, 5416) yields 25.9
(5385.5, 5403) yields 28.4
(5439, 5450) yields 29.9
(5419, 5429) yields 27.5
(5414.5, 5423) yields 25.6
